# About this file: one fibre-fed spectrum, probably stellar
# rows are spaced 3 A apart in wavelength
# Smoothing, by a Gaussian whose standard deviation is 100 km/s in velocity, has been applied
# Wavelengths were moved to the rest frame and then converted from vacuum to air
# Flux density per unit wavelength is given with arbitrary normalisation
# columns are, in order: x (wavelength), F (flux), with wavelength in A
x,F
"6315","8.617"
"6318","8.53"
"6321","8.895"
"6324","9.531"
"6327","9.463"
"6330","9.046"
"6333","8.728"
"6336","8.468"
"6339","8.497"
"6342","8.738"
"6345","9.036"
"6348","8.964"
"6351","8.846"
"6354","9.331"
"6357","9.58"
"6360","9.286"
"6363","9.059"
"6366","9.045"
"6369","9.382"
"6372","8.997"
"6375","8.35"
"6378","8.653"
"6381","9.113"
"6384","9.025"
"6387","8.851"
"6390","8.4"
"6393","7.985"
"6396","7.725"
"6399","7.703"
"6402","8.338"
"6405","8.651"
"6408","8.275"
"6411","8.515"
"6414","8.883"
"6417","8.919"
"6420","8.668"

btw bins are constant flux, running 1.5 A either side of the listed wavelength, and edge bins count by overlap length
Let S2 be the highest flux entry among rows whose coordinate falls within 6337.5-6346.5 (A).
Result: 9.036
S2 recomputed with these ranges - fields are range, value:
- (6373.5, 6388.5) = 9.113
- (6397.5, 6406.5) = 8.651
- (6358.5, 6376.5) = 9.382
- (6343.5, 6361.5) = 9.58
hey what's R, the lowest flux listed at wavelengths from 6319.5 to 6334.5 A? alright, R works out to 8.728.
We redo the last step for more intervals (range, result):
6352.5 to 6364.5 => 9.059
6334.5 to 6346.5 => 8.468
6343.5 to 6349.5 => 8.964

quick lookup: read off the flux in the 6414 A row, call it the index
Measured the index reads 8.883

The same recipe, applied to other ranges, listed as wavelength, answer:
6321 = 8.895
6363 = 9.059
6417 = 8.919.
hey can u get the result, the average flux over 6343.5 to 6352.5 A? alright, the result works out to 8.95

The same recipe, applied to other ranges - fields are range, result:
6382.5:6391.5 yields 8.76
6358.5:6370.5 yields 9.19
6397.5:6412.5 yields 8.3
